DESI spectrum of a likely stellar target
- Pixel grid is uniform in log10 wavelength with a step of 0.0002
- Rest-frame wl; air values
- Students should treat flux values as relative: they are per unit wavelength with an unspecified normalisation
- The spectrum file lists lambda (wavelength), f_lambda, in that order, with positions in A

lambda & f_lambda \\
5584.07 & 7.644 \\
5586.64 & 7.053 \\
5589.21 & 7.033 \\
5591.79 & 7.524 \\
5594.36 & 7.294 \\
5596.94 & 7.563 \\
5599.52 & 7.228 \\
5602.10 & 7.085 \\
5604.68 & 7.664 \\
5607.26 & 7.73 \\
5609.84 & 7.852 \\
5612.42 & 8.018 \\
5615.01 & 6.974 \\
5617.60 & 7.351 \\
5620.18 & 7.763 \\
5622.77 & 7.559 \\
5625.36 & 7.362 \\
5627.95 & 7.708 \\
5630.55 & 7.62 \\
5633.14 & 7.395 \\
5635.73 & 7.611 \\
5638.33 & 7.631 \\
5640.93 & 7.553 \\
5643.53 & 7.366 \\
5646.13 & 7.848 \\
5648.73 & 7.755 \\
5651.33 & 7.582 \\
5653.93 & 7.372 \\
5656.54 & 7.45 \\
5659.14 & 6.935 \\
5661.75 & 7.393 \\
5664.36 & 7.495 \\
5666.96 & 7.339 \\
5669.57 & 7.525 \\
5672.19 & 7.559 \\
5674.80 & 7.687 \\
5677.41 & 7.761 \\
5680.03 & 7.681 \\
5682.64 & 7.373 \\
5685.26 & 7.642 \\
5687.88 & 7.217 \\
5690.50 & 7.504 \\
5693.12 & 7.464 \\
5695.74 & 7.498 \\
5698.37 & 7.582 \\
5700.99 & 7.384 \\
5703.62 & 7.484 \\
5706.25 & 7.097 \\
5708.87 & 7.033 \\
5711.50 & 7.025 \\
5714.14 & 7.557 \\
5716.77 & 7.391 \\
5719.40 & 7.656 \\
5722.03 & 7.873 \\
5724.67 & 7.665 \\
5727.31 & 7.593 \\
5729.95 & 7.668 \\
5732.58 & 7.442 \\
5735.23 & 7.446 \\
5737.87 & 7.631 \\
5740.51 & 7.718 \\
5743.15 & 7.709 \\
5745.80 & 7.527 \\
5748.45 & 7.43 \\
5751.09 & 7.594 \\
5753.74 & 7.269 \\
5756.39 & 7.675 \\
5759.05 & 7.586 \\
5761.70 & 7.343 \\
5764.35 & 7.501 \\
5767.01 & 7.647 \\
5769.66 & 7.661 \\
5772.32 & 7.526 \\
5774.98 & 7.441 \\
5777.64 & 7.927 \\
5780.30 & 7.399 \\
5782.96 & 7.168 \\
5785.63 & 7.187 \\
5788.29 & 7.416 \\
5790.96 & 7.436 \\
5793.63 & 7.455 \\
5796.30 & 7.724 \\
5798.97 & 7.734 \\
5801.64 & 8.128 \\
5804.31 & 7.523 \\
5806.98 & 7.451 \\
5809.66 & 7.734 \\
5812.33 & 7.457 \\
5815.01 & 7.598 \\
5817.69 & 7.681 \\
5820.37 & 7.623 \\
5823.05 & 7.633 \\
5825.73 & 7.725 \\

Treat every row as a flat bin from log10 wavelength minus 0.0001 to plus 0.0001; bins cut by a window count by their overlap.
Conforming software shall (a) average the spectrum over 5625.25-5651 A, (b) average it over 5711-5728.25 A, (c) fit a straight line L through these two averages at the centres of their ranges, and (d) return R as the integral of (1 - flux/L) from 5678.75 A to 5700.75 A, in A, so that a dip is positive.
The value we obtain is 0.2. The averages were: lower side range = 7.59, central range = 7.49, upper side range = 7.56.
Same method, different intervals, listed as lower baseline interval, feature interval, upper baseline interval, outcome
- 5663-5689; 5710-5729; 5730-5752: 0.06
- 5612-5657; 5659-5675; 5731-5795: 0.21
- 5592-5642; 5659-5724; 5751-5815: 0.64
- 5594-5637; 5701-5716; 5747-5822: 0.55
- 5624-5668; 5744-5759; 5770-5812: 0.04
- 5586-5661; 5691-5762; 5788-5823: 0.59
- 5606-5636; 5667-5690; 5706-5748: 0.00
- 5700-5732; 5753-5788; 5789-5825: 0.32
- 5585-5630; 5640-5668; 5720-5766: 0.13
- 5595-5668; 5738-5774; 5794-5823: 0.28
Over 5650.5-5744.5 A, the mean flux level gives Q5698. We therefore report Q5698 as 7.48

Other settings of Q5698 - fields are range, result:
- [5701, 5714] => 7.21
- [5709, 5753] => 7.54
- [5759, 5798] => 7.49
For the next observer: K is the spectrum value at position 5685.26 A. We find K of 7.642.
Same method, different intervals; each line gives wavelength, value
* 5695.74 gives 7.498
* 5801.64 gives 8.128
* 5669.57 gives 7.525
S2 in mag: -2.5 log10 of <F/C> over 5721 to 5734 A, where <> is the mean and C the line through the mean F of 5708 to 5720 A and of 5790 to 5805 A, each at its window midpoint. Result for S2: -0.04 mag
